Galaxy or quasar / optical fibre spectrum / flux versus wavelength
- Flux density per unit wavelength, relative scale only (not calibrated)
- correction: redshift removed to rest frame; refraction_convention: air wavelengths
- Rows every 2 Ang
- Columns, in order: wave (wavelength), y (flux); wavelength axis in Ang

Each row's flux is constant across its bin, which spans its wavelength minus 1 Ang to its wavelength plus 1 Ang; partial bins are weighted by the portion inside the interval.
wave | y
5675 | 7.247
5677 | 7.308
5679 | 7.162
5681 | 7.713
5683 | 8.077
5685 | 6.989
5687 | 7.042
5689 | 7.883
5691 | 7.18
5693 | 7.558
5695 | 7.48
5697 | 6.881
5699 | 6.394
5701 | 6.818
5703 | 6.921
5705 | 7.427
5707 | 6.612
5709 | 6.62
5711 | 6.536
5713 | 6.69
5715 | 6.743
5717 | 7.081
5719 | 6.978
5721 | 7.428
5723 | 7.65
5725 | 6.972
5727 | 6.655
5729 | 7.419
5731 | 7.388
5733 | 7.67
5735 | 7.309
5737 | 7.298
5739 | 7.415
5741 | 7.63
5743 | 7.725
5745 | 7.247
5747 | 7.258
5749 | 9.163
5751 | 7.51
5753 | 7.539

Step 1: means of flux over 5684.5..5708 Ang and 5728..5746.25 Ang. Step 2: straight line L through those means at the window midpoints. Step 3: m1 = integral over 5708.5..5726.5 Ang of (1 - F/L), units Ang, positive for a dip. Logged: 0.8 Ang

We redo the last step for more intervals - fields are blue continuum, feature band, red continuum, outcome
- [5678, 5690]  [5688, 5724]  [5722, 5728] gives 1.1 Ang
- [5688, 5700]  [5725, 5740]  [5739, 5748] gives 0.2 Ang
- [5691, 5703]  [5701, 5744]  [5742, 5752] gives 1.6 Ang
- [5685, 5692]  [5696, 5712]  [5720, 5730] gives 1.1 Ang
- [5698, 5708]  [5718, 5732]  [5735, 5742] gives 0.0 Ang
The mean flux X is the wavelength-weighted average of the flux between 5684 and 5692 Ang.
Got 7.27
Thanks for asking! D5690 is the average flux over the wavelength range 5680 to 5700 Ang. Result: 7.32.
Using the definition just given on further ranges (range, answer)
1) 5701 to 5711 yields 6.85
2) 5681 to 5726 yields 7.1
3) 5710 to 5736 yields 7.12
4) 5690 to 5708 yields 7.03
